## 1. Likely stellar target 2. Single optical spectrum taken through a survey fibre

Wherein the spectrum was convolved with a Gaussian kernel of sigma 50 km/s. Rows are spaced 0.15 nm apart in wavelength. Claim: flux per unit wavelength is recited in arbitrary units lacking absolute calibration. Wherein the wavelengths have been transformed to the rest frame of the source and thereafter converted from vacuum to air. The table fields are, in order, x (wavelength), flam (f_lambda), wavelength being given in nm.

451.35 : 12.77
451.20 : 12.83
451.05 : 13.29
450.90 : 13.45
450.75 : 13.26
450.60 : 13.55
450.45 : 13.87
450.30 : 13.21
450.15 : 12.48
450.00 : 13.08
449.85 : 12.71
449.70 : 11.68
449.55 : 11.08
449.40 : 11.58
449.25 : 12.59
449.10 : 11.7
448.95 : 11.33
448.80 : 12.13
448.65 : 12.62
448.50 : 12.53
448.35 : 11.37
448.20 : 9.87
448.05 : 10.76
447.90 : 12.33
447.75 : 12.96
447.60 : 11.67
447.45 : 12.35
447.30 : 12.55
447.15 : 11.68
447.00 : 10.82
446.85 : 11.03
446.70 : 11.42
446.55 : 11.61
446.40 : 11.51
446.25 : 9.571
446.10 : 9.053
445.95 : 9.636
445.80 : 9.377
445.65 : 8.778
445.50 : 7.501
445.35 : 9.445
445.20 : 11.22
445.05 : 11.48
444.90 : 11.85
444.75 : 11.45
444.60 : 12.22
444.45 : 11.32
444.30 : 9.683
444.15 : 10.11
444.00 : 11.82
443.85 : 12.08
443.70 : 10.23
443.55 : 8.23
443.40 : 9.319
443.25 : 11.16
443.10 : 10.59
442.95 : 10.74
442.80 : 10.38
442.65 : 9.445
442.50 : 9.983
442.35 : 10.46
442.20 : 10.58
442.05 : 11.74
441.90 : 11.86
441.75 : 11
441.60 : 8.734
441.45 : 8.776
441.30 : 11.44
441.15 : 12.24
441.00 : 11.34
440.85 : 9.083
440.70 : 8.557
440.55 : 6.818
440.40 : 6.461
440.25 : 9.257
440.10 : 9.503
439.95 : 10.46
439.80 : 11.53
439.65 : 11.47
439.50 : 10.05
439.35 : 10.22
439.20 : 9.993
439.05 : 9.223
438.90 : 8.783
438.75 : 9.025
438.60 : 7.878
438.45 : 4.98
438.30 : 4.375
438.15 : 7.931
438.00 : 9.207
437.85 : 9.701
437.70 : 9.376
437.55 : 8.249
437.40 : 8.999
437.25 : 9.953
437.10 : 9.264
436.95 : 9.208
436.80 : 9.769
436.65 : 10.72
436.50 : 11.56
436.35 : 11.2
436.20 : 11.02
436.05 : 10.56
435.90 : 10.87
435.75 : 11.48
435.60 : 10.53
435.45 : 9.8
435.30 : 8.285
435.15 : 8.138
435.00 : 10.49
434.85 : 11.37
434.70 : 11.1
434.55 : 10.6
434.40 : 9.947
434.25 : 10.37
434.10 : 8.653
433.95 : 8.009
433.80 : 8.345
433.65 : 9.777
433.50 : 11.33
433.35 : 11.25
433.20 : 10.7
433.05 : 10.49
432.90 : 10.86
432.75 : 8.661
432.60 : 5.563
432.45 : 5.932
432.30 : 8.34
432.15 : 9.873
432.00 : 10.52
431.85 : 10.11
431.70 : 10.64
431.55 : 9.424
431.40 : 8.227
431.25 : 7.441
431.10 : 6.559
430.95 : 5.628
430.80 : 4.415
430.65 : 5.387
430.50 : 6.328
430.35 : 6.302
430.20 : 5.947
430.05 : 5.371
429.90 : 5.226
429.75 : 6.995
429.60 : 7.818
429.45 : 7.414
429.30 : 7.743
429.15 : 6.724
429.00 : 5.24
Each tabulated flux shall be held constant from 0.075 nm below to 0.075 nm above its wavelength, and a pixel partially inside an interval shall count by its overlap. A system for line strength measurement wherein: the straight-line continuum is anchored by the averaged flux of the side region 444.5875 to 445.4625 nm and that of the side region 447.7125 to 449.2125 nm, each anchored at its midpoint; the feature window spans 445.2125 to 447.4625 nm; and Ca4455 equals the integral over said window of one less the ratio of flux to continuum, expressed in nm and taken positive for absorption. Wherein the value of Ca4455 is 0.19 nm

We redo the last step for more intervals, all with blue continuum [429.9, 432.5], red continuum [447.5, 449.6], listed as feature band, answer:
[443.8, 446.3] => 0.11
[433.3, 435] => -0.40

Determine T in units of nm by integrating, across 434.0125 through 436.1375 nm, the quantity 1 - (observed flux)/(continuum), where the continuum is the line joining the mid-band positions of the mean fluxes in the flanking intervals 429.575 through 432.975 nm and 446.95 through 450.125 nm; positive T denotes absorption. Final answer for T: -0.43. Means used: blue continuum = 7.45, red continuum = 11.9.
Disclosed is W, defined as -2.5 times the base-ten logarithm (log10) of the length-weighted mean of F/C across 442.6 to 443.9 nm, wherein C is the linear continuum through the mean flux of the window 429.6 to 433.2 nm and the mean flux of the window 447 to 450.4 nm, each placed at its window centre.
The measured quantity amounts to 0.042 mag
